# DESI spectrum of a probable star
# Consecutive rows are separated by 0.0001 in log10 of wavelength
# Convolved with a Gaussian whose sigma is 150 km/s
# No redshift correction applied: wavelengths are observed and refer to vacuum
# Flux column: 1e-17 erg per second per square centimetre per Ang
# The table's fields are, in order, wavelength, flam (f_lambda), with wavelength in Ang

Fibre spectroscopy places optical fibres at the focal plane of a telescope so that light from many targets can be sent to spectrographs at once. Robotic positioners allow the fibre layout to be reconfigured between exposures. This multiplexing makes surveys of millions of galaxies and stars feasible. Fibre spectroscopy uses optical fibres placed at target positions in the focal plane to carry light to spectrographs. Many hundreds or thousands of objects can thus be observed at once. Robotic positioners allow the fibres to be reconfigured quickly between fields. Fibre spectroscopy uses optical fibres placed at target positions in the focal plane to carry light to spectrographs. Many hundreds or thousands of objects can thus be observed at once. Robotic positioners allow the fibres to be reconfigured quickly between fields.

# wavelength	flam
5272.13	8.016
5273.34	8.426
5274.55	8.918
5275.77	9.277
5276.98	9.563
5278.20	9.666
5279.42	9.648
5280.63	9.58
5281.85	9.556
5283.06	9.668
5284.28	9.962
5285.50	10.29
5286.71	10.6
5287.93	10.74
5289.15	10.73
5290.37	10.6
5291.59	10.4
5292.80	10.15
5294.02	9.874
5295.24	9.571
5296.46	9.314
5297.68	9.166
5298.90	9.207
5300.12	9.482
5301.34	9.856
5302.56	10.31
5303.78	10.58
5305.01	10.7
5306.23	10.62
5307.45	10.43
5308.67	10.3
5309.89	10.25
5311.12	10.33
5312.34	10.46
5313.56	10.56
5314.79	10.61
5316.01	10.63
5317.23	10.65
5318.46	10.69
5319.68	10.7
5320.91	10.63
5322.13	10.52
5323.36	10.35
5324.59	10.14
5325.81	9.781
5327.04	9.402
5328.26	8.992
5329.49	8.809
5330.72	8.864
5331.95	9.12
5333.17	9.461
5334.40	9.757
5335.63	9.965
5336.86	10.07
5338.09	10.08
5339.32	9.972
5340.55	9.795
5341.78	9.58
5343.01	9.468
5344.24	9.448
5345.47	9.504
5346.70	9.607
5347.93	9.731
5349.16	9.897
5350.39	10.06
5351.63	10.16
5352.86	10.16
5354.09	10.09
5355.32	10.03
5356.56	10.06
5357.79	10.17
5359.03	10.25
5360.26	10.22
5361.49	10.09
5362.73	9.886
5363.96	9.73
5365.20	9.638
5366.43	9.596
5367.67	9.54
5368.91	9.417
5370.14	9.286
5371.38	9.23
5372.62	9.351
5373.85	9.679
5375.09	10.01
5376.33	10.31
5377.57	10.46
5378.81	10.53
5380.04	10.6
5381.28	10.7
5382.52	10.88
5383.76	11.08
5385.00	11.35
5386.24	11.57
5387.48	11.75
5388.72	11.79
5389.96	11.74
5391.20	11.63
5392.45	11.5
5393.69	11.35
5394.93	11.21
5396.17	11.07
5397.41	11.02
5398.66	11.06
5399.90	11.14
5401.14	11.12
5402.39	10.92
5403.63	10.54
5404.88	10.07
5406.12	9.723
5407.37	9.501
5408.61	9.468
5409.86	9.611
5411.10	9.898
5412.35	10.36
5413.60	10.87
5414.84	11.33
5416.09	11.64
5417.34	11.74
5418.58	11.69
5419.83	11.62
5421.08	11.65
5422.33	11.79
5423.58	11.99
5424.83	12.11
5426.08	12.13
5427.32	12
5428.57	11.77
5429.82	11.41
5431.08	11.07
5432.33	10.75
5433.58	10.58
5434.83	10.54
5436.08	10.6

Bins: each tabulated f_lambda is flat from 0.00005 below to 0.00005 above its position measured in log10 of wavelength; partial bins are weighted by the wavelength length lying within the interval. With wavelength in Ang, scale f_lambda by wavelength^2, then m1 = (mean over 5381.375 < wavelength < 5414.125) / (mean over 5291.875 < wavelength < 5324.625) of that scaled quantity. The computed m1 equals 1.10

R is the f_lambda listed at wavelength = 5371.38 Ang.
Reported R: 9.23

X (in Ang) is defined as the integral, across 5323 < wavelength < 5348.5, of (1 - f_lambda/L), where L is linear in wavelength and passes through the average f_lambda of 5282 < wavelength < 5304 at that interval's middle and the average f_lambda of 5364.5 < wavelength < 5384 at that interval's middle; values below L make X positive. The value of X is 1.0 Ang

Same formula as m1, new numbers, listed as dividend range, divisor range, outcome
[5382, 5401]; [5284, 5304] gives 1.17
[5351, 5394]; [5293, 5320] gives 1.05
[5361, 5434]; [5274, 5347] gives 1.12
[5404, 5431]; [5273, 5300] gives 1.19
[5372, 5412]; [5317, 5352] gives 1.11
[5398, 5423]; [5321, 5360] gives 1.13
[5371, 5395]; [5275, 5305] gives 1.13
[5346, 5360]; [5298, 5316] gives 0.99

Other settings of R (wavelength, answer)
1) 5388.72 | 11.79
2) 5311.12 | 10.33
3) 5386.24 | 11.57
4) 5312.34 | 10.46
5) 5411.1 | 9.898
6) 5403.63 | 10.54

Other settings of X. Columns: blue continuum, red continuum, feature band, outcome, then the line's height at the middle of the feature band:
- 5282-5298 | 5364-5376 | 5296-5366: -1.1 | 9.81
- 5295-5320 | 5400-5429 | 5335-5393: 2.4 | 10.6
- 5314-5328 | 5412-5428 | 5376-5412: 1.5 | 11.3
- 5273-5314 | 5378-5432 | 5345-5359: 0.8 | 10.6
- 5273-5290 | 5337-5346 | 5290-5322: -1.6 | 9.76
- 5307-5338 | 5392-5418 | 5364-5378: 1.0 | 10.4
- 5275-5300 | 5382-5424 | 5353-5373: 1.6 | 10.6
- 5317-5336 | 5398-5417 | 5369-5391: -0.7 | 10.3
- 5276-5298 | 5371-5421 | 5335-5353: 1.0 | 10.4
